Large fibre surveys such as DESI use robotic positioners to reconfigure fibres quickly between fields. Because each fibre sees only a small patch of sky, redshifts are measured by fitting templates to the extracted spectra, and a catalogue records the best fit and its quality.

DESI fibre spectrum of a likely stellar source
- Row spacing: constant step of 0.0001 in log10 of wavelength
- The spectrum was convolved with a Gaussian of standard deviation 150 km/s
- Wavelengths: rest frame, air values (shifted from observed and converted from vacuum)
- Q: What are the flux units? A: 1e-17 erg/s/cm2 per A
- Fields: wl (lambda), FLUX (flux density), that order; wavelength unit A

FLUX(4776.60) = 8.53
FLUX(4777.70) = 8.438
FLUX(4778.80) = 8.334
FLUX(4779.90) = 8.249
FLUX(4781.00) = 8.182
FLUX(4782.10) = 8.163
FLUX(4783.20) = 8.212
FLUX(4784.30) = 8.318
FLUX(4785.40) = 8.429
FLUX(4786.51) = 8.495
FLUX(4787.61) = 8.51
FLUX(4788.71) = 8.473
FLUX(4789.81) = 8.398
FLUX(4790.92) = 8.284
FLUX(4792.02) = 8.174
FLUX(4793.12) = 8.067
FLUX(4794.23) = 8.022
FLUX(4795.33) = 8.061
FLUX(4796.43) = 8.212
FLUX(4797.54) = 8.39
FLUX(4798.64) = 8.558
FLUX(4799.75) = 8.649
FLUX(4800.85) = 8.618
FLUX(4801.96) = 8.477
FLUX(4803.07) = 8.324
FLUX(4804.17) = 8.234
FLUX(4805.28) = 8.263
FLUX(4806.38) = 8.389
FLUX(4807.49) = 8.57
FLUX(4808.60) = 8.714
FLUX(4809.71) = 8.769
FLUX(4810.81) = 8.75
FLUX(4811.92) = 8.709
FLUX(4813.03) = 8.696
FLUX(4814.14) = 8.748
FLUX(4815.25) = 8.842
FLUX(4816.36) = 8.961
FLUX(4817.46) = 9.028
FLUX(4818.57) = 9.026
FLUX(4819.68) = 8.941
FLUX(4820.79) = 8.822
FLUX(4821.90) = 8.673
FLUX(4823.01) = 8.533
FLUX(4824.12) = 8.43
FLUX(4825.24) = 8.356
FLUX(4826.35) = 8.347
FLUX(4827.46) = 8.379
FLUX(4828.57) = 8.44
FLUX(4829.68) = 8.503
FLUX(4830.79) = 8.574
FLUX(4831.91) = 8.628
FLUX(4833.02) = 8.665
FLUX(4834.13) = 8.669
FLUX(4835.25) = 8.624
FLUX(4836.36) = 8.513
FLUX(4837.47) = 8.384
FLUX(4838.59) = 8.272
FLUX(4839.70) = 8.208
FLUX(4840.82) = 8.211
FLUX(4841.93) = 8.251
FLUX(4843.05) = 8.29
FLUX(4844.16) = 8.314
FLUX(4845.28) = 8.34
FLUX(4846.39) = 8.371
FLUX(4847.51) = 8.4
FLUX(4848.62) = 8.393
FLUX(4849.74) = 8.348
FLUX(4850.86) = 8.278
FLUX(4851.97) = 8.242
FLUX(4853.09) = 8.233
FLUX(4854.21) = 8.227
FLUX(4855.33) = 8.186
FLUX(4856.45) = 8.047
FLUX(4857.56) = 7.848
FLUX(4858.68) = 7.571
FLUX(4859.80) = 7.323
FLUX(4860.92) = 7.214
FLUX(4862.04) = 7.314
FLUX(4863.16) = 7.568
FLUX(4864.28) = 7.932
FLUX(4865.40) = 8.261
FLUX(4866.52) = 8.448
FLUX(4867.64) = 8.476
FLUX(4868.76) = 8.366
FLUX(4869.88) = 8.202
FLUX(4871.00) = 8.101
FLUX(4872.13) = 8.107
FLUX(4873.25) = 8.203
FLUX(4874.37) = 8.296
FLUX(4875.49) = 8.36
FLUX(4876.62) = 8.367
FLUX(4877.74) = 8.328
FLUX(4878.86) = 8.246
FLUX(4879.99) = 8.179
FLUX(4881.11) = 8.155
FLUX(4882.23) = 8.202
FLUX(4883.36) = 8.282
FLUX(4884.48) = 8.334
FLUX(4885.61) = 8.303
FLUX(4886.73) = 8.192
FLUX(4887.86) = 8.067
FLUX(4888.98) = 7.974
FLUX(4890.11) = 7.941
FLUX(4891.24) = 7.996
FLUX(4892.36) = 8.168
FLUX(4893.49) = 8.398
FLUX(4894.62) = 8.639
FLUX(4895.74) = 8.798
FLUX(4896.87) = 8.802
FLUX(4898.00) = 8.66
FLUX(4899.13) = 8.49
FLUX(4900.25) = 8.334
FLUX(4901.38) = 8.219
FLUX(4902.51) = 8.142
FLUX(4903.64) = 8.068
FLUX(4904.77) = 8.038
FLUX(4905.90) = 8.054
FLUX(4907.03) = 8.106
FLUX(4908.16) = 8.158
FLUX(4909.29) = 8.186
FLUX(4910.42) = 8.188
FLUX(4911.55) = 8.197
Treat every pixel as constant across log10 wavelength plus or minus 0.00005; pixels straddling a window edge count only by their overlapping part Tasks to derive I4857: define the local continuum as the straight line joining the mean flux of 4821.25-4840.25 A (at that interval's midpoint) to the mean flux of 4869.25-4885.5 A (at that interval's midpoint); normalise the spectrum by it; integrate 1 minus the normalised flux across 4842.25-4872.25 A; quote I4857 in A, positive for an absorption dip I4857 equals 0.9 A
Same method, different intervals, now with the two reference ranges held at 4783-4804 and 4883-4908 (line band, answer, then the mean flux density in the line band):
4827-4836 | -0.3 A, 8.56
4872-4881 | 0.0 A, 8.27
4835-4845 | 0.0 A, 8.33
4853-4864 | 0.7 A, 7.74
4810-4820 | -0.6 A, 8.86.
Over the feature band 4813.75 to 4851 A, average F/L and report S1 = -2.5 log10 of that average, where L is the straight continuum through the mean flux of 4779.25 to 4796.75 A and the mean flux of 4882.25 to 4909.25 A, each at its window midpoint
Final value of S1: -0.03 mag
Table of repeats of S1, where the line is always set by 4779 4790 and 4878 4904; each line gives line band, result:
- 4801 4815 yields -0.03 mag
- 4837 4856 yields 0.00 mag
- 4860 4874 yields 0.04 mag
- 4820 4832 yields -0.02 mag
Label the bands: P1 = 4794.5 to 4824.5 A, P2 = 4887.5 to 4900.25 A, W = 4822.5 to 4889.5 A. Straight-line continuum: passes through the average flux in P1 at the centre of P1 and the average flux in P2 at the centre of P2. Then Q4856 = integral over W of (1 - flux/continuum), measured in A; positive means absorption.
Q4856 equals 1.9 A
